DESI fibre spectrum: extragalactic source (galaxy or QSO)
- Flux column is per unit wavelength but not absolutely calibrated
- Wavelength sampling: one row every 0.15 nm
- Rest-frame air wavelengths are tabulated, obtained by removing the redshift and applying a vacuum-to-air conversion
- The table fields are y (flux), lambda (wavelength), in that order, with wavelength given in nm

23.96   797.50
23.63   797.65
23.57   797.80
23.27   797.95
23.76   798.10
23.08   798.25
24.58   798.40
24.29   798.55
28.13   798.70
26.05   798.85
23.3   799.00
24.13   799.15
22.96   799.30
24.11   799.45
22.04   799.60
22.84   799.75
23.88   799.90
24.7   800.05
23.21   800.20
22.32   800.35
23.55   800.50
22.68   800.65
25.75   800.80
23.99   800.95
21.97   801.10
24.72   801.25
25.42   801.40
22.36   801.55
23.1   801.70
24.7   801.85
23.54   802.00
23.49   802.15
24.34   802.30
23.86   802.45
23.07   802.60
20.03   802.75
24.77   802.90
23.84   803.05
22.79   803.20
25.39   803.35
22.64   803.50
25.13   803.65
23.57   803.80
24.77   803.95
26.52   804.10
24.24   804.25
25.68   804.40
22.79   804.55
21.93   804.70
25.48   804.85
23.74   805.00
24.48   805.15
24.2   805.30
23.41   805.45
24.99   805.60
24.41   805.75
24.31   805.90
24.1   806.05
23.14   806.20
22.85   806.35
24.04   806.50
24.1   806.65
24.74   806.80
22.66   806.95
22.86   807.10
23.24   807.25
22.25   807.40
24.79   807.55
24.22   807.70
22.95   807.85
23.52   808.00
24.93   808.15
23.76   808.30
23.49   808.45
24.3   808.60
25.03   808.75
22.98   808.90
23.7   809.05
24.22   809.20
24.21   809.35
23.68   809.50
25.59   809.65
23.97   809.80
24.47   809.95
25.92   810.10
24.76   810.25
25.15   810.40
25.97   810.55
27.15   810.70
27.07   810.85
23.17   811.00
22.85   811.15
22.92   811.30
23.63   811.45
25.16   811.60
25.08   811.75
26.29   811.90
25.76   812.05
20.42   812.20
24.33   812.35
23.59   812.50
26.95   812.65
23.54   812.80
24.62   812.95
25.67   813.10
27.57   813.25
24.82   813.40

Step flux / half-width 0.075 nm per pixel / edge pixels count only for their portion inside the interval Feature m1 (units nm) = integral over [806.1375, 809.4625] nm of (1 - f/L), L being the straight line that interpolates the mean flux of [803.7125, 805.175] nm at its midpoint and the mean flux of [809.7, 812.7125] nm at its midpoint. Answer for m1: 0.11 nm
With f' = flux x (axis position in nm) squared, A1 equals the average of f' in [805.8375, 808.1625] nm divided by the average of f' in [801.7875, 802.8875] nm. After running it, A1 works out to 1.02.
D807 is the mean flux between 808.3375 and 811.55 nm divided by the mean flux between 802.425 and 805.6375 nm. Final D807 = 1.0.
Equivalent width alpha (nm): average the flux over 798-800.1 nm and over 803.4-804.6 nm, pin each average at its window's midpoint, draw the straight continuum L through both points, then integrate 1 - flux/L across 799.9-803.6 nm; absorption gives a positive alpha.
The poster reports 0.11 nm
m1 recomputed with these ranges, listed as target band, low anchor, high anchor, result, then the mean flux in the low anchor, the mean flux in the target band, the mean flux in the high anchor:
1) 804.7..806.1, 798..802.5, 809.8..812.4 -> 0.00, 23.9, 24.2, 24.7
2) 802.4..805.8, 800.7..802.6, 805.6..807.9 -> -0.03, 23.9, 24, 23.7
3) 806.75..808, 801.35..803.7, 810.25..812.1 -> 0.05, 23.6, 23.4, 25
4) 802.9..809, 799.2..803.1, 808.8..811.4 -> 0.03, 23.5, 24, 24.6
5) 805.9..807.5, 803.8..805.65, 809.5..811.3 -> 0.07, 24.3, 23.5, 24.9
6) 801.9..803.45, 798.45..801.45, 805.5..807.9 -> 0.02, 24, 23.5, 23.7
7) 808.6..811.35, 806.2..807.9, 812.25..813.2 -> -0.05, 23.5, 24.6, 24.7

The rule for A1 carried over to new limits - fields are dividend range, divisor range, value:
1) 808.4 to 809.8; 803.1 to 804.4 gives 1.00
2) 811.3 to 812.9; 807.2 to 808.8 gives 1.03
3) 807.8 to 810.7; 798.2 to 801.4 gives 1.04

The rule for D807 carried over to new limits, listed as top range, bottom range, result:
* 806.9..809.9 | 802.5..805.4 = 1.00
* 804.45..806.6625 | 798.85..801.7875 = 1.01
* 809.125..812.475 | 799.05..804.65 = 1.04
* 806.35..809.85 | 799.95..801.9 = 1.01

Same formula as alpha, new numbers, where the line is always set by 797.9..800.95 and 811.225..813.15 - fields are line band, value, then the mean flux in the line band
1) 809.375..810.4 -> -0.02 nm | 24.7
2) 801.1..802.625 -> 0.02 nm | 23.8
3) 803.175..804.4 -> -0.02 nm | 24.5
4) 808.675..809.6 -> 0.01 nm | 24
